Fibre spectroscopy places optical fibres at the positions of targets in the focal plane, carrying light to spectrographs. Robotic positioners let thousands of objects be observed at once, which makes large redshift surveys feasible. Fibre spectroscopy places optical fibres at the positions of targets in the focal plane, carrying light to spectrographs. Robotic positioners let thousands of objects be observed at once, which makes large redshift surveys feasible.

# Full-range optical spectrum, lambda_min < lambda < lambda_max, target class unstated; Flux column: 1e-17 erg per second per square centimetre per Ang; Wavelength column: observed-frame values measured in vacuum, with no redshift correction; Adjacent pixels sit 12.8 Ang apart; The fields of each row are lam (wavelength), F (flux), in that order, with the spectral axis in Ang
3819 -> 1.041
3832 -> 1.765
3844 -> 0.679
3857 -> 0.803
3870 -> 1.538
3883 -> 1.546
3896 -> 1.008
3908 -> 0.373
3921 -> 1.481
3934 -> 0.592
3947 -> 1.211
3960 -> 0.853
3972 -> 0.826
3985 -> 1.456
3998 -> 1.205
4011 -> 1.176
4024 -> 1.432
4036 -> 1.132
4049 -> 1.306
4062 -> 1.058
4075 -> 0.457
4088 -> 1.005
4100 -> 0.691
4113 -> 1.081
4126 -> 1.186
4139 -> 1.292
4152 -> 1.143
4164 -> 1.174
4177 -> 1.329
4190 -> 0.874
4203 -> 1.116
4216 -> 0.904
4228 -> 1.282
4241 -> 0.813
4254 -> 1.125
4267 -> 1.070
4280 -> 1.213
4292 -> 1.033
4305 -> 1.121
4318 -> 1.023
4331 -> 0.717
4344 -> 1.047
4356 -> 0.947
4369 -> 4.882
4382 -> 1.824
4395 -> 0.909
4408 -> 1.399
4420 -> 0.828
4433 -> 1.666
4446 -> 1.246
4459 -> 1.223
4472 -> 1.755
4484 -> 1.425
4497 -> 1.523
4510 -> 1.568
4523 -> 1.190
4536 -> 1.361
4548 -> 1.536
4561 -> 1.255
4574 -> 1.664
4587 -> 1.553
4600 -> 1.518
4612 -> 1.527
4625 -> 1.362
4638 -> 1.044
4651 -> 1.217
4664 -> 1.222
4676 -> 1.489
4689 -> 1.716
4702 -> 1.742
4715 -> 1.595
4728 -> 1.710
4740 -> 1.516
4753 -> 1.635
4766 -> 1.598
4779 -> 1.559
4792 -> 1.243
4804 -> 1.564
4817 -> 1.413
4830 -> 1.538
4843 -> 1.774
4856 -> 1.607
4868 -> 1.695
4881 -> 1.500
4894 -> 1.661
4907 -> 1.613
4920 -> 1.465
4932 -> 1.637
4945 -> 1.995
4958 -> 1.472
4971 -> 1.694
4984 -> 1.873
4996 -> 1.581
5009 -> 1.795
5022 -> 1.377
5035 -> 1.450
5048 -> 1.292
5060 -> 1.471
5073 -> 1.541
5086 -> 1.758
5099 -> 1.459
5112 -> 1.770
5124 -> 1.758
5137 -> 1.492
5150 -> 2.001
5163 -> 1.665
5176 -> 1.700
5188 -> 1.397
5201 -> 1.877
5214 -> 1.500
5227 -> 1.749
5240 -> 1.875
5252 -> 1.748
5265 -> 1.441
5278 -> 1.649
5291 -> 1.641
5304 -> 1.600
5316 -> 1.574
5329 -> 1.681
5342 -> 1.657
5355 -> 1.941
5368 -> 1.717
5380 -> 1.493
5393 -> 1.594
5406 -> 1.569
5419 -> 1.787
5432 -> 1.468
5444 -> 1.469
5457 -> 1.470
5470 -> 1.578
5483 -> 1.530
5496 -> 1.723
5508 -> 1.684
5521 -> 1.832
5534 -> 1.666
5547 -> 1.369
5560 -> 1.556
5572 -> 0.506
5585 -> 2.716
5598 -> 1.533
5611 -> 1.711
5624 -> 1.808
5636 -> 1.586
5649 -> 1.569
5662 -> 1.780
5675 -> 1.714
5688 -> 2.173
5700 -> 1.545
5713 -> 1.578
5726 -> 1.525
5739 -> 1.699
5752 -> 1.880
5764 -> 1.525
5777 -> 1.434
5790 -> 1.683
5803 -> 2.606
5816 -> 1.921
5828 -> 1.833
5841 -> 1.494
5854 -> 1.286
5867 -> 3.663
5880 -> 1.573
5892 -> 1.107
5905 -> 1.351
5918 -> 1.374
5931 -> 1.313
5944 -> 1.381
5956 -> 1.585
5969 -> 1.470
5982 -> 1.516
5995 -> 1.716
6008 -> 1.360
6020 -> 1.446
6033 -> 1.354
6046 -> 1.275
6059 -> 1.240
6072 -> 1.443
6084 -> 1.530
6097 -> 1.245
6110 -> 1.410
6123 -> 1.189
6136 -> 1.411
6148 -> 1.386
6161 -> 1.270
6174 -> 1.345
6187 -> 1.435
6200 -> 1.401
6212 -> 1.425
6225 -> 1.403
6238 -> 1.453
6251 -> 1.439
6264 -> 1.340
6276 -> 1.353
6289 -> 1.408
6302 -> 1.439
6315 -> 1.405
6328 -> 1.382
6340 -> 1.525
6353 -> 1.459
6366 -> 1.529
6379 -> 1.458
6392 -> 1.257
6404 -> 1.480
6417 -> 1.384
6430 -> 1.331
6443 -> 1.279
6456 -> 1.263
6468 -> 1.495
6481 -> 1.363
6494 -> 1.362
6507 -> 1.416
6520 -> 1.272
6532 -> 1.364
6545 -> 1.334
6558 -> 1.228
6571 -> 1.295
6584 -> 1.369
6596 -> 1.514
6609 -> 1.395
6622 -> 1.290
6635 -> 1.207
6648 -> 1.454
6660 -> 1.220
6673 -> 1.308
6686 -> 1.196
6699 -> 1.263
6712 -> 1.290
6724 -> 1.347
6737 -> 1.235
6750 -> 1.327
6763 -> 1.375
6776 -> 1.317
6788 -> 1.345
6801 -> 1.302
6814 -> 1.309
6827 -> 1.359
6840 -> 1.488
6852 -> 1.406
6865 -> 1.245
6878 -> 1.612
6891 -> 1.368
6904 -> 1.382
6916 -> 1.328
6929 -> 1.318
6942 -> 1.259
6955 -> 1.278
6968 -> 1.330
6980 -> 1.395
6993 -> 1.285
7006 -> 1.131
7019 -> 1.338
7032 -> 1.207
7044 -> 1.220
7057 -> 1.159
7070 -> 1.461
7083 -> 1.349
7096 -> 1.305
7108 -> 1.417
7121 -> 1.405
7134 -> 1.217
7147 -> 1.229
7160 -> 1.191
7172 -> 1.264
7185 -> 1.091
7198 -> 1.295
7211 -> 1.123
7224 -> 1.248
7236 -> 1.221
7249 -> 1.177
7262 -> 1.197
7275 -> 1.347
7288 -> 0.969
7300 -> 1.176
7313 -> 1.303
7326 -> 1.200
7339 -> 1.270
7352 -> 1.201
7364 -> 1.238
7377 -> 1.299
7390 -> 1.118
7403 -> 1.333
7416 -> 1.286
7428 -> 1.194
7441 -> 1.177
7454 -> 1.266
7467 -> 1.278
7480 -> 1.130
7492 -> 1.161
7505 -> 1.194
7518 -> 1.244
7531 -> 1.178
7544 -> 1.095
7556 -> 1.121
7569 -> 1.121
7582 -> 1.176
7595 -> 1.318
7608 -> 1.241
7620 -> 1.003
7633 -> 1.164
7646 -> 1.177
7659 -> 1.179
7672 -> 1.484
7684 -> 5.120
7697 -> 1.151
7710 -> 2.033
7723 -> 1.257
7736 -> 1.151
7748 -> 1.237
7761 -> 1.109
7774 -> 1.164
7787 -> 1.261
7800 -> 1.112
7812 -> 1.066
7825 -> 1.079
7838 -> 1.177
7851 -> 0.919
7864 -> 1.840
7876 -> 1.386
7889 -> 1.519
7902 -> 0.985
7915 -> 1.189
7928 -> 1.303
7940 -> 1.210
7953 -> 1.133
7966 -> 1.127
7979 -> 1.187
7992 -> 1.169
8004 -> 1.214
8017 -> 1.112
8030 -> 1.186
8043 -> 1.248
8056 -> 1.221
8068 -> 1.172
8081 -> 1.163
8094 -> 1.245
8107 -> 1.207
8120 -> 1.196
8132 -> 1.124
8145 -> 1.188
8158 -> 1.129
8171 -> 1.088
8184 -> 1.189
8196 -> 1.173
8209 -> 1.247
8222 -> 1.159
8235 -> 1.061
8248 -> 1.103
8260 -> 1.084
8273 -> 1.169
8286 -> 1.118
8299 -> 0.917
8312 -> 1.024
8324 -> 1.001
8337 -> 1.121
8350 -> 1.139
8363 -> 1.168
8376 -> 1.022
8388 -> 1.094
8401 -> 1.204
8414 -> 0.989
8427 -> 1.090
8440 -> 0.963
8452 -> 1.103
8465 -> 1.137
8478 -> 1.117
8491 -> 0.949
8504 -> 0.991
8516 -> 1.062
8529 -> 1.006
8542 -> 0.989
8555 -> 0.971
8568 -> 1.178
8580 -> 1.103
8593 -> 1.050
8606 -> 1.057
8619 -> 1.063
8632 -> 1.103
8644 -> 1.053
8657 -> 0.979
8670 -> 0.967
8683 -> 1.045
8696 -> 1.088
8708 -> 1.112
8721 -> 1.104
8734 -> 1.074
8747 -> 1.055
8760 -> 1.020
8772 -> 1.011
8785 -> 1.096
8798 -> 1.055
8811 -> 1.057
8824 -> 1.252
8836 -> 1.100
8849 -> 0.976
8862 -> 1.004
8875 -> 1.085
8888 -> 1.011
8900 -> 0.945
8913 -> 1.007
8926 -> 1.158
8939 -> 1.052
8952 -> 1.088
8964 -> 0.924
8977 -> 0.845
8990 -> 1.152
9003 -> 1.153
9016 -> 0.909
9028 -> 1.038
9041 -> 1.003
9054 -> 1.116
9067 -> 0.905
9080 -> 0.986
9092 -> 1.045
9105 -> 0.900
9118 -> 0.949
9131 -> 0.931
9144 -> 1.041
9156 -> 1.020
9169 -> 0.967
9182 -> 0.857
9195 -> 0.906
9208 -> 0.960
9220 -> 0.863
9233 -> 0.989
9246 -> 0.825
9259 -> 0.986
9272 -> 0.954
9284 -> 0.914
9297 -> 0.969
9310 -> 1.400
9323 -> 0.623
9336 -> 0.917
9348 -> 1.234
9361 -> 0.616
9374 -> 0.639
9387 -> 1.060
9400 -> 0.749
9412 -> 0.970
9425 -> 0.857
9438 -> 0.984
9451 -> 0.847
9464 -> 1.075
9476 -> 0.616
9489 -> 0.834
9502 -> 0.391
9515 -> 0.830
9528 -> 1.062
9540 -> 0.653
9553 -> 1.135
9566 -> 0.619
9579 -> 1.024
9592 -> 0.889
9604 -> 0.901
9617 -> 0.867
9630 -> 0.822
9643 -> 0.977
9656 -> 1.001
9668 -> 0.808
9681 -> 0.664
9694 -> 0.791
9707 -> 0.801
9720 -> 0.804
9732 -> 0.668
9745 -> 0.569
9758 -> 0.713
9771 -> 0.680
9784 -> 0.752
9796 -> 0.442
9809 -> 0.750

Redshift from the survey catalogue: 0.17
